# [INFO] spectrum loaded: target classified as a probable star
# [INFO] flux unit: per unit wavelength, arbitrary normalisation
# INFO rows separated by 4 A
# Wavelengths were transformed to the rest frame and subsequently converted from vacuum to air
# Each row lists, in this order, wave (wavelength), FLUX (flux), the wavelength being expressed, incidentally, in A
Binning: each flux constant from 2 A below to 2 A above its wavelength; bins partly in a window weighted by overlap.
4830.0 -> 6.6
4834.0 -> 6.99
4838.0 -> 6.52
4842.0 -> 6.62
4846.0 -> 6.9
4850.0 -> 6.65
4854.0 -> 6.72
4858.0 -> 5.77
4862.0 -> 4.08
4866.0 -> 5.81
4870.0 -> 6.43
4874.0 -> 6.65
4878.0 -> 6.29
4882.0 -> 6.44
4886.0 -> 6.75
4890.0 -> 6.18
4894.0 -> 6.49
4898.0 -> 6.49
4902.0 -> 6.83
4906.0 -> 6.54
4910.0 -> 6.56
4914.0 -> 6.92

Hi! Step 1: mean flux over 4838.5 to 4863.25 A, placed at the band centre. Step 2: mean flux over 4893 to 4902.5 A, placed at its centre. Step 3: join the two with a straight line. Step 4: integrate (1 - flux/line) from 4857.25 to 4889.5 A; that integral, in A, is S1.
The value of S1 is 1.8 A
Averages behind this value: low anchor 6.21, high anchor 6.58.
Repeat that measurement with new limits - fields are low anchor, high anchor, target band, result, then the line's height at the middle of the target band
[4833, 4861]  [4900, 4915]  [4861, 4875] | 1.6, 6.56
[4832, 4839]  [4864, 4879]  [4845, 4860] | 0.2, 6.56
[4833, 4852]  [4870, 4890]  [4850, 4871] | 2.5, 6.61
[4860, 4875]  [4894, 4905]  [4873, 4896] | -1.1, 6.18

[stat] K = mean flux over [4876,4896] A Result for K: 6.43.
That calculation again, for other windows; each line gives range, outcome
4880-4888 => 6.6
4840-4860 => 6.53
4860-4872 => 5.44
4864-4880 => 6.29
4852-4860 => 6.24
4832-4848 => 6.76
